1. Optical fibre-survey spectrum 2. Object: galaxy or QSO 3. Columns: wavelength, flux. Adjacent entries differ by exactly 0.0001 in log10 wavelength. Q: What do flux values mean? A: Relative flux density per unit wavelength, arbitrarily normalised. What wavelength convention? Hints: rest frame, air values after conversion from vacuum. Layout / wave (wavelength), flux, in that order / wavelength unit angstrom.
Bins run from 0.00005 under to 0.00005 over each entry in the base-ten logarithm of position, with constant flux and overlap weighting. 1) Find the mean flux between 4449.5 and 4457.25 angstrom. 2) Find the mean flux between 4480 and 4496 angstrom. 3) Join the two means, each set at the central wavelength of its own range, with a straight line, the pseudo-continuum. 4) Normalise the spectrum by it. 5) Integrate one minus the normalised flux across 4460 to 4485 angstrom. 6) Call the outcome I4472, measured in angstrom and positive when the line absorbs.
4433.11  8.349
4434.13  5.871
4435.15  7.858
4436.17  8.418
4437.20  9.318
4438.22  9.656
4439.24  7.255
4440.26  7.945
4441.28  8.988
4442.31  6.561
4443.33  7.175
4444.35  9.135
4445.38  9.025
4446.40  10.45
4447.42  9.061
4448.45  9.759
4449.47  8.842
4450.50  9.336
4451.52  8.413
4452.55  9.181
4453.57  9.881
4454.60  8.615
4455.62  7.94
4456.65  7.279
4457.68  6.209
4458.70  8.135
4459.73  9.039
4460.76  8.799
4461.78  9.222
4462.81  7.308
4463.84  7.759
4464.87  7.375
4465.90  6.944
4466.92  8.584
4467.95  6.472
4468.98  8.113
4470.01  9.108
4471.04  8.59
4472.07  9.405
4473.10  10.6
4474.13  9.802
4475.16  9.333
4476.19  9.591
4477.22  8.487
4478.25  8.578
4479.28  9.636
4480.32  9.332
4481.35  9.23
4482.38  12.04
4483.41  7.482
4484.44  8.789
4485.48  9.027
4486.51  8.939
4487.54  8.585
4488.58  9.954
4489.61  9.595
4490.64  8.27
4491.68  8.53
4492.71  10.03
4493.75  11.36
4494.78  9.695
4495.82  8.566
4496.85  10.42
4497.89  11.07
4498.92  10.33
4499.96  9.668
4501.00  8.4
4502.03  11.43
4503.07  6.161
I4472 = 0.7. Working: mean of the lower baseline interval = 8.64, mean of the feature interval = 8.78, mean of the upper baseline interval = 9.36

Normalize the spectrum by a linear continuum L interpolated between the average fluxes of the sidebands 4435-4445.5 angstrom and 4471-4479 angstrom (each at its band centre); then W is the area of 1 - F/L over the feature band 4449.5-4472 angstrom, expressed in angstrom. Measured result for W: 1.7 angstrom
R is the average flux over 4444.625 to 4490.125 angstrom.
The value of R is 8.82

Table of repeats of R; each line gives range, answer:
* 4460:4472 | 8.1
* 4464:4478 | 8.63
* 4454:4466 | 7.93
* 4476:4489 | 9.19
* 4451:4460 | 8.28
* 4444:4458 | 8.82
